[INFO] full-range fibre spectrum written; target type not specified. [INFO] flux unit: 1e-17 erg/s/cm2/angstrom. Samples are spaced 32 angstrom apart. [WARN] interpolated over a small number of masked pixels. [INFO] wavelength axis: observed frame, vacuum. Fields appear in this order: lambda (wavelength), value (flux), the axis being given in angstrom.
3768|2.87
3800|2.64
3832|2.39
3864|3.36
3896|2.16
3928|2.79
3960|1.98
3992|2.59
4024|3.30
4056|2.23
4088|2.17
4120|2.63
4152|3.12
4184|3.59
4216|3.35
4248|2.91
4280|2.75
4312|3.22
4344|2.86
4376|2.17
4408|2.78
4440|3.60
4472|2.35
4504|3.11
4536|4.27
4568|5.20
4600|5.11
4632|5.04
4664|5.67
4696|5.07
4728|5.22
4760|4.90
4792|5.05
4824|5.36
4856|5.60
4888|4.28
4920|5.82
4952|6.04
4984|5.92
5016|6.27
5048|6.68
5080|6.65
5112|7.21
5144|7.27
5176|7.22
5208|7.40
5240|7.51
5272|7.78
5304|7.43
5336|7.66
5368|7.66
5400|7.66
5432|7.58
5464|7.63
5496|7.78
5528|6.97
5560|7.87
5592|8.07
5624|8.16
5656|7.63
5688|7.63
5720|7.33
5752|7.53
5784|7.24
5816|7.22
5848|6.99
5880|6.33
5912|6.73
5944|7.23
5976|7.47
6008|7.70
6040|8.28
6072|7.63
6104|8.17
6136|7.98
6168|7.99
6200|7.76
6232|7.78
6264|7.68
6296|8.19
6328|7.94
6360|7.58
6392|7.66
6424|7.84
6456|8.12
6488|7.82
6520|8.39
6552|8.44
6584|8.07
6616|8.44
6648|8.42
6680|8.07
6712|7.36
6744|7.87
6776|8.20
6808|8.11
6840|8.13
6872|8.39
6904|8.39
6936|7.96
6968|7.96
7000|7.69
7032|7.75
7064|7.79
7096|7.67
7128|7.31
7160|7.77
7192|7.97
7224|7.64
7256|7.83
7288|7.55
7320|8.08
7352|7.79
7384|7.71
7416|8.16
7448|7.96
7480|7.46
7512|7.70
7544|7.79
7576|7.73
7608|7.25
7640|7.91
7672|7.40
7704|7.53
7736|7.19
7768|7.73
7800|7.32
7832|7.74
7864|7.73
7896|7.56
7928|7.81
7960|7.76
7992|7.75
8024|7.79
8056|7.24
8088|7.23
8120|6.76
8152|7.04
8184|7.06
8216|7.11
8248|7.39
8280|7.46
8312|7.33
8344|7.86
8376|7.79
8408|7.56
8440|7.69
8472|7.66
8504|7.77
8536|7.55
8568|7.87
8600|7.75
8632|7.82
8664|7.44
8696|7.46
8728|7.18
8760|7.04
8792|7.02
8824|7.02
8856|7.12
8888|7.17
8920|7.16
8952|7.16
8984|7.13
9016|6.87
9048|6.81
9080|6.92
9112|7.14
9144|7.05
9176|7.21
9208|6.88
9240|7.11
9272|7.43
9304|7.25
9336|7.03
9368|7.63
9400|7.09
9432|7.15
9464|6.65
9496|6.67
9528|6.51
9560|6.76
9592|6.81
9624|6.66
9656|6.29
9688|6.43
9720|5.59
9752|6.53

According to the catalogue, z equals 0.14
